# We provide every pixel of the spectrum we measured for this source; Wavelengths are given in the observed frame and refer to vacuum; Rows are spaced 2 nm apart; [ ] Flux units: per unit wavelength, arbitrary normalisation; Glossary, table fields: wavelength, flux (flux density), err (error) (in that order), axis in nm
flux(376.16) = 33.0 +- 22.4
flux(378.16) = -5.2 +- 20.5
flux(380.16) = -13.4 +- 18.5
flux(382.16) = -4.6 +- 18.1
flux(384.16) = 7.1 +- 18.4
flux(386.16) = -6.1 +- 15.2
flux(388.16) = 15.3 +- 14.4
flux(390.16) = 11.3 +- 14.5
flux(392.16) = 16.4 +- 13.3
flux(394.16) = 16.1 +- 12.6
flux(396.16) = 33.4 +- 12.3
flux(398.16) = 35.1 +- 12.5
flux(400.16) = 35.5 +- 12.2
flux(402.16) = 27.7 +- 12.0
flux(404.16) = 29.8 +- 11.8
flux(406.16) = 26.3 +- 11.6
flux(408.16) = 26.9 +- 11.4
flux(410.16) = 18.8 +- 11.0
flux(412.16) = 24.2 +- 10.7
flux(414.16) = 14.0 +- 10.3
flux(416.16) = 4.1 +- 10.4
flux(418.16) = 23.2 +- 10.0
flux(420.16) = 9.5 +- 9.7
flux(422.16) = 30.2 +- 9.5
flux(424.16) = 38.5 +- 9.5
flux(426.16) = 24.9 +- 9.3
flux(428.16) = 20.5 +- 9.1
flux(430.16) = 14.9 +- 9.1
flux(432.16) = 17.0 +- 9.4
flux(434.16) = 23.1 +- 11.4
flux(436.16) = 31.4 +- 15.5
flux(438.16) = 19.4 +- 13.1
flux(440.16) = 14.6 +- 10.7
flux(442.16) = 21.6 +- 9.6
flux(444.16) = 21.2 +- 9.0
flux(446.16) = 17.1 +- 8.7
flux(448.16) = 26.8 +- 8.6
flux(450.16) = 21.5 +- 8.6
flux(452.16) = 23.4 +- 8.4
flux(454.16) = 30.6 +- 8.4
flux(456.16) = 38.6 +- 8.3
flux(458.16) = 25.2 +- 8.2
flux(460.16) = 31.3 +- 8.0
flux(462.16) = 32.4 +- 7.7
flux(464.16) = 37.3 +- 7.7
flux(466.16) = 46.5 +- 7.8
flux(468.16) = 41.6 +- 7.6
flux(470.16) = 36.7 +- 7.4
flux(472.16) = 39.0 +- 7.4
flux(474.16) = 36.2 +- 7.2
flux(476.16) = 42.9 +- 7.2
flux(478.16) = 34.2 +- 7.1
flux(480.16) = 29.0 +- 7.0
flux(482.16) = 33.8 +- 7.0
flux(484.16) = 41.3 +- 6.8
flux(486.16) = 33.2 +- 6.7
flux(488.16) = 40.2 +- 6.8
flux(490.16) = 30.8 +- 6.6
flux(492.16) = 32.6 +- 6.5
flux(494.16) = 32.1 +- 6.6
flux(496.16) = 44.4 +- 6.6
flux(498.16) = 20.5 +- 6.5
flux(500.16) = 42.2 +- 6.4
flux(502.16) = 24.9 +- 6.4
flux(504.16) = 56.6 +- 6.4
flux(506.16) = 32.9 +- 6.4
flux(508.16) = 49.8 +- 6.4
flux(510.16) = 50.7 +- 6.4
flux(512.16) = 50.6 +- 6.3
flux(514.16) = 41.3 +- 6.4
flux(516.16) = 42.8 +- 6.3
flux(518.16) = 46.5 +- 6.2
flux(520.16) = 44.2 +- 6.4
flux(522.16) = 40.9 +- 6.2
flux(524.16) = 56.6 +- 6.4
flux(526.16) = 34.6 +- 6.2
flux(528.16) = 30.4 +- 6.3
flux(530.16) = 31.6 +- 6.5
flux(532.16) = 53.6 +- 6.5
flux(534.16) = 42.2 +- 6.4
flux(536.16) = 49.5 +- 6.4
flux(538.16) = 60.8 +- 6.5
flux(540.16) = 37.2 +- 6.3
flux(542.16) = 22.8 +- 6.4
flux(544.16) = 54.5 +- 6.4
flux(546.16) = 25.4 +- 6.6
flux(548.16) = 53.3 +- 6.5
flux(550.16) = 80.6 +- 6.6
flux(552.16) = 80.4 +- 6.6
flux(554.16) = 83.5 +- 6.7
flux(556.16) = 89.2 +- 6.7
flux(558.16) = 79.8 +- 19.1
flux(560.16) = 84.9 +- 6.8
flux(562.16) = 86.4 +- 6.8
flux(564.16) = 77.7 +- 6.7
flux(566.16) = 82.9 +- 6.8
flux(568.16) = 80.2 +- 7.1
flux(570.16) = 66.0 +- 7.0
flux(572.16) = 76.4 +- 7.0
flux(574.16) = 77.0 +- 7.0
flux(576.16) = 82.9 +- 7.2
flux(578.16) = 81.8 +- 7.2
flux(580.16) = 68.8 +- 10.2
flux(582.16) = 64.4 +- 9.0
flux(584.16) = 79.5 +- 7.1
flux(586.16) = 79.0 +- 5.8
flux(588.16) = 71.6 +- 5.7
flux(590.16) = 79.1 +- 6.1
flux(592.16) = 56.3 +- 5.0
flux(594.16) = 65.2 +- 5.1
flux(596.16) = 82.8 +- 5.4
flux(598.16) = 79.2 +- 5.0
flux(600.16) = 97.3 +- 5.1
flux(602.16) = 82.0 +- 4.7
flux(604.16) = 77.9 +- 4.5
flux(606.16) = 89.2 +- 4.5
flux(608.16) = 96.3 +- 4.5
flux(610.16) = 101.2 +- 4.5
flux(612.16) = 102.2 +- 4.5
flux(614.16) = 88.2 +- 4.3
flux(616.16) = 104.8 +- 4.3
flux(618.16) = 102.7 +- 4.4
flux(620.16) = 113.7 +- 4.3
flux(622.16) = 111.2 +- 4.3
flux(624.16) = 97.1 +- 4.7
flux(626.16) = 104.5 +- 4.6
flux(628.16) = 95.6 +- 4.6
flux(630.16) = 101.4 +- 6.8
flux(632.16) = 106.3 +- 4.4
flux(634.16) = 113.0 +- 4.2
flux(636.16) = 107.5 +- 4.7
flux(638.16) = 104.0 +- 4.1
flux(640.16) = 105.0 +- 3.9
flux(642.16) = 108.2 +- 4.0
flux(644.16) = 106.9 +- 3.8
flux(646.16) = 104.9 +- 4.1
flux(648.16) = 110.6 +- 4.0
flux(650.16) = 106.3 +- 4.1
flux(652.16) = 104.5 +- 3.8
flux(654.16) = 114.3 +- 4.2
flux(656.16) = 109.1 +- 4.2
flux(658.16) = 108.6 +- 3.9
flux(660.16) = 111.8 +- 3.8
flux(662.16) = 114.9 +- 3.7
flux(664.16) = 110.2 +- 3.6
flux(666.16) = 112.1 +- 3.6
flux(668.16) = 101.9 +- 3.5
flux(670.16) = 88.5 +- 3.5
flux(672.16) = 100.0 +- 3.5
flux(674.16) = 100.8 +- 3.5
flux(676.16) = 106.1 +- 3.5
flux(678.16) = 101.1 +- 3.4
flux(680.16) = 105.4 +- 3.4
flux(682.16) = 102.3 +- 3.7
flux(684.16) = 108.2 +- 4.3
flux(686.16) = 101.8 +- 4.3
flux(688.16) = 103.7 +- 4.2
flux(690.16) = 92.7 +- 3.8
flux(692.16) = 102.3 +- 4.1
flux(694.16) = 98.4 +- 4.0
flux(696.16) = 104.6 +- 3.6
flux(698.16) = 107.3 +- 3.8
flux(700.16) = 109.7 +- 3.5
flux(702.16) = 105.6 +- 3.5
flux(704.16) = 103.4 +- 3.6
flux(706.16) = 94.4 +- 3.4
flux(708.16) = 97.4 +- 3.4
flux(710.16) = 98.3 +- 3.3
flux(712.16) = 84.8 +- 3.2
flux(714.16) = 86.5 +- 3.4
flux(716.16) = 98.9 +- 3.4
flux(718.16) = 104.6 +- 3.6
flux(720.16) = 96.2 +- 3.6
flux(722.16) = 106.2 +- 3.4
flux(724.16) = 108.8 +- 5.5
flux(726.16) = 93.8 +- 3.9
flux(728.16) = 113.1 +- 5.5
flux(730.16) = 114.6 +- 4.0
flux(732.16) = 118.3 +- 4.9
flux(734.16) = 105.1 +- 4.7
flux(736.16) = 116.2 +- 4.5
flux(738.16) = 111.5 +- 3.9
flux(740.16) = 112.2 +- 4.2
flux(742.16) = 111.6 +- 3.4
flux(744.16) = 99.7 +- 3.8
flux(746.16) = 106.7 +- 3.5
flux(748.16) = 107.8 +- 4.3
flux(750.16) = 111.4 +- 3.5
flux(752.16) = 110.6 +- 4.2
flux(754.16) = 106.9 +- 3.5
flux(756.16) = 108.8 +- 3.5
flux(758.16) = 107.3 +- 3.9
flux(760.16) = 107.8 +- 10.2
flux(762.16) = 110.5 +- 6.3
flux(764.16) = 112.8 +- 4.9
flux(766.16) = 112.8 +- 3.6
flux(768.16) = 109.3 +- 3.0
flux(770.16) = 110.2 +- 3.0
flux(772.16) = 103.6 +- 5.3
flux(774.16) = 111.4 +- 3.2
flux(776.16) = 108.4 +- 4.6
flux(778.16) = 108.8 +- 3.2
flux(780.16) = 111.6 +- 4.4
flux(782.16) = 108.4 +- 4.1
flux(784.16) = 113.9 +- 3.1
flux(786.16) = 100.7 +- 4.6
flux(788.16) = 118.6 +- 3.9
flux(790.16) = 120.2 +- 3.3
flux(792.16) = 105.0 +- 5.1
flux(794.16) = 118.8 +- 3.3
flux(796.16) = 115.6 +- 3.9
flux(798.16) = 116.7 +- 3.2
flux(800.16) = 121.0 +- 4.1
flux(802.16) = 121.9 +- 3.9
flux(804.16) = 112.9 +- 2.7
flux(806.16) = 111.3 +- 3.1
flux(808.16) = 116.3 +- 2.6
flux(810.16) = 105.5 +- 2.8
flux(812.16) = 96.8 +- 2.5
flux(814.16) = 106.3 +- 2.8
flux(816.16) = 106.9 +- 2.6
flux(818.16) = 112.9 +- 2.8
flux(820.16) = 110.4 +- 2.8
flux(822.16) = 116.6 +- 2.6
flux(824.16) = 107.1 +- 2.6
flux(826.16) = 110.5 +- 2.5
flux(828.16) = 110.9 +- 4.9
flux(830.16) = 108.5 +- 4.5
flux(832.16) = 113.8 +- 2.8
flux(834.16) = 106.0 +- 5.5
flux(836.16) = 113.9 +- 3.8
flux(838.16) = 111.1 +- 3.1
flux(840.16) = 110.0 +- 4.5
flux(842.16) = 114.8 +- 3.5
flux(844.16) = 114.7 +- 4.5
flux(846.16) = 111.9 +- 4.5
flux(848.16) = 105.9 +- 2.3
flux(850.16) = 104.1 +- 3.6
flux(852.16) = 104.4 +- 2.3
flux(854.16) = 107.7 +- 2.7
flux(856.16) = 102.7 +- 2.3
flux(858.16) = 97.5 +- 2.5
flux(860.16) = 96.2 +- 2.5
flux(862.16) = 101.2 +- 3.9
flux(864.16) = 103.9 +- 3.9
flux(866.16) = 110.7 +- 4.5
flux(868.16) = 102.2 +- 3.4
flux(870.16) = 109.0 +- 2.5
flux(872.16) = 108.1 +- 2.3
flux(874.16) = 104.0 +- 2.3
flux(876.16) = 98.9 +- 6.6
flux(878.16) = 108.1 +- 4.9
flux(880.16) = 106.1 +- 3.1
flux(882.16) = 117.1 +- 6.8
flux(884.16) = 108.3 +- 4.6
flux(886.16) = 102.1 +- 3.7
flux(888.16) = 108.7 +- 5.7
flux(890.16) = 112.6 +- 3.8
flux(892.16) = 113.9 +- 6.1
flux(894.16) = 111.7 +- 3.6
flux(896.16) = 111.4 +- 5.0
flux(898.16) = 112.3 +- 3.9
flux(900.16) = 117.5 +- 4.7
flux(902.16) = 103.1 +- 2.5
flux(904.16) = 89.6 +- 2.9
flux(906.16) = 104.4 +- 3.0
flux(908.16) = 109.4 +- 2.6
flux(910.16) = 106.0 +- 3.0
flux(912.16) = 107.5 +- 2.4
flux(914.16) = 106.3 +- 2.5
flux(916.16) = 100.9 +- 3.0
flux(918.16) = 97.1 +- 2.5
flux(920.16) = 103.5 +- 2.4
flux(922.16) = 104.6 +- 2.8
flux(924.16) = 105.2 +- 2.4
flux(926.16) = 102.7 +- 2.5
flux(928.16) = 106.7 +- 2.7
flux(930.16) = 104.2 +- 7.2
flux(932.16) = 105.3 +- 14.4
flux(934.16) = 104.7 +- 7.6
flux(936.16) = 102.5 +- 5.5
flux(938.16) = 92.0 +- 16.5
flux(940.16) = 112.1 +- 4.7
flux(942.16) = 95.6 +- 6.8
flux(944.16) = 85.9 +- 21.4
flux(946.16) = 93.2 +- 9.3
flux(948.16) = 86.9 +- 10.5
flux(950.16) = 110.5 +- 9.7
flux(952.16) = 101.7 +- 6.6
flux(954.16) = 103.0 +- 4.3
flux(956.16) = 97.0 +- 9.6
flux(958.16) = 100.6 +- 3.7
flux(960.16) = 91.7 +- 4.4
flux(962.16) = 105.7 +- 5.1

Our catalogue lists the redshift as 0.38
